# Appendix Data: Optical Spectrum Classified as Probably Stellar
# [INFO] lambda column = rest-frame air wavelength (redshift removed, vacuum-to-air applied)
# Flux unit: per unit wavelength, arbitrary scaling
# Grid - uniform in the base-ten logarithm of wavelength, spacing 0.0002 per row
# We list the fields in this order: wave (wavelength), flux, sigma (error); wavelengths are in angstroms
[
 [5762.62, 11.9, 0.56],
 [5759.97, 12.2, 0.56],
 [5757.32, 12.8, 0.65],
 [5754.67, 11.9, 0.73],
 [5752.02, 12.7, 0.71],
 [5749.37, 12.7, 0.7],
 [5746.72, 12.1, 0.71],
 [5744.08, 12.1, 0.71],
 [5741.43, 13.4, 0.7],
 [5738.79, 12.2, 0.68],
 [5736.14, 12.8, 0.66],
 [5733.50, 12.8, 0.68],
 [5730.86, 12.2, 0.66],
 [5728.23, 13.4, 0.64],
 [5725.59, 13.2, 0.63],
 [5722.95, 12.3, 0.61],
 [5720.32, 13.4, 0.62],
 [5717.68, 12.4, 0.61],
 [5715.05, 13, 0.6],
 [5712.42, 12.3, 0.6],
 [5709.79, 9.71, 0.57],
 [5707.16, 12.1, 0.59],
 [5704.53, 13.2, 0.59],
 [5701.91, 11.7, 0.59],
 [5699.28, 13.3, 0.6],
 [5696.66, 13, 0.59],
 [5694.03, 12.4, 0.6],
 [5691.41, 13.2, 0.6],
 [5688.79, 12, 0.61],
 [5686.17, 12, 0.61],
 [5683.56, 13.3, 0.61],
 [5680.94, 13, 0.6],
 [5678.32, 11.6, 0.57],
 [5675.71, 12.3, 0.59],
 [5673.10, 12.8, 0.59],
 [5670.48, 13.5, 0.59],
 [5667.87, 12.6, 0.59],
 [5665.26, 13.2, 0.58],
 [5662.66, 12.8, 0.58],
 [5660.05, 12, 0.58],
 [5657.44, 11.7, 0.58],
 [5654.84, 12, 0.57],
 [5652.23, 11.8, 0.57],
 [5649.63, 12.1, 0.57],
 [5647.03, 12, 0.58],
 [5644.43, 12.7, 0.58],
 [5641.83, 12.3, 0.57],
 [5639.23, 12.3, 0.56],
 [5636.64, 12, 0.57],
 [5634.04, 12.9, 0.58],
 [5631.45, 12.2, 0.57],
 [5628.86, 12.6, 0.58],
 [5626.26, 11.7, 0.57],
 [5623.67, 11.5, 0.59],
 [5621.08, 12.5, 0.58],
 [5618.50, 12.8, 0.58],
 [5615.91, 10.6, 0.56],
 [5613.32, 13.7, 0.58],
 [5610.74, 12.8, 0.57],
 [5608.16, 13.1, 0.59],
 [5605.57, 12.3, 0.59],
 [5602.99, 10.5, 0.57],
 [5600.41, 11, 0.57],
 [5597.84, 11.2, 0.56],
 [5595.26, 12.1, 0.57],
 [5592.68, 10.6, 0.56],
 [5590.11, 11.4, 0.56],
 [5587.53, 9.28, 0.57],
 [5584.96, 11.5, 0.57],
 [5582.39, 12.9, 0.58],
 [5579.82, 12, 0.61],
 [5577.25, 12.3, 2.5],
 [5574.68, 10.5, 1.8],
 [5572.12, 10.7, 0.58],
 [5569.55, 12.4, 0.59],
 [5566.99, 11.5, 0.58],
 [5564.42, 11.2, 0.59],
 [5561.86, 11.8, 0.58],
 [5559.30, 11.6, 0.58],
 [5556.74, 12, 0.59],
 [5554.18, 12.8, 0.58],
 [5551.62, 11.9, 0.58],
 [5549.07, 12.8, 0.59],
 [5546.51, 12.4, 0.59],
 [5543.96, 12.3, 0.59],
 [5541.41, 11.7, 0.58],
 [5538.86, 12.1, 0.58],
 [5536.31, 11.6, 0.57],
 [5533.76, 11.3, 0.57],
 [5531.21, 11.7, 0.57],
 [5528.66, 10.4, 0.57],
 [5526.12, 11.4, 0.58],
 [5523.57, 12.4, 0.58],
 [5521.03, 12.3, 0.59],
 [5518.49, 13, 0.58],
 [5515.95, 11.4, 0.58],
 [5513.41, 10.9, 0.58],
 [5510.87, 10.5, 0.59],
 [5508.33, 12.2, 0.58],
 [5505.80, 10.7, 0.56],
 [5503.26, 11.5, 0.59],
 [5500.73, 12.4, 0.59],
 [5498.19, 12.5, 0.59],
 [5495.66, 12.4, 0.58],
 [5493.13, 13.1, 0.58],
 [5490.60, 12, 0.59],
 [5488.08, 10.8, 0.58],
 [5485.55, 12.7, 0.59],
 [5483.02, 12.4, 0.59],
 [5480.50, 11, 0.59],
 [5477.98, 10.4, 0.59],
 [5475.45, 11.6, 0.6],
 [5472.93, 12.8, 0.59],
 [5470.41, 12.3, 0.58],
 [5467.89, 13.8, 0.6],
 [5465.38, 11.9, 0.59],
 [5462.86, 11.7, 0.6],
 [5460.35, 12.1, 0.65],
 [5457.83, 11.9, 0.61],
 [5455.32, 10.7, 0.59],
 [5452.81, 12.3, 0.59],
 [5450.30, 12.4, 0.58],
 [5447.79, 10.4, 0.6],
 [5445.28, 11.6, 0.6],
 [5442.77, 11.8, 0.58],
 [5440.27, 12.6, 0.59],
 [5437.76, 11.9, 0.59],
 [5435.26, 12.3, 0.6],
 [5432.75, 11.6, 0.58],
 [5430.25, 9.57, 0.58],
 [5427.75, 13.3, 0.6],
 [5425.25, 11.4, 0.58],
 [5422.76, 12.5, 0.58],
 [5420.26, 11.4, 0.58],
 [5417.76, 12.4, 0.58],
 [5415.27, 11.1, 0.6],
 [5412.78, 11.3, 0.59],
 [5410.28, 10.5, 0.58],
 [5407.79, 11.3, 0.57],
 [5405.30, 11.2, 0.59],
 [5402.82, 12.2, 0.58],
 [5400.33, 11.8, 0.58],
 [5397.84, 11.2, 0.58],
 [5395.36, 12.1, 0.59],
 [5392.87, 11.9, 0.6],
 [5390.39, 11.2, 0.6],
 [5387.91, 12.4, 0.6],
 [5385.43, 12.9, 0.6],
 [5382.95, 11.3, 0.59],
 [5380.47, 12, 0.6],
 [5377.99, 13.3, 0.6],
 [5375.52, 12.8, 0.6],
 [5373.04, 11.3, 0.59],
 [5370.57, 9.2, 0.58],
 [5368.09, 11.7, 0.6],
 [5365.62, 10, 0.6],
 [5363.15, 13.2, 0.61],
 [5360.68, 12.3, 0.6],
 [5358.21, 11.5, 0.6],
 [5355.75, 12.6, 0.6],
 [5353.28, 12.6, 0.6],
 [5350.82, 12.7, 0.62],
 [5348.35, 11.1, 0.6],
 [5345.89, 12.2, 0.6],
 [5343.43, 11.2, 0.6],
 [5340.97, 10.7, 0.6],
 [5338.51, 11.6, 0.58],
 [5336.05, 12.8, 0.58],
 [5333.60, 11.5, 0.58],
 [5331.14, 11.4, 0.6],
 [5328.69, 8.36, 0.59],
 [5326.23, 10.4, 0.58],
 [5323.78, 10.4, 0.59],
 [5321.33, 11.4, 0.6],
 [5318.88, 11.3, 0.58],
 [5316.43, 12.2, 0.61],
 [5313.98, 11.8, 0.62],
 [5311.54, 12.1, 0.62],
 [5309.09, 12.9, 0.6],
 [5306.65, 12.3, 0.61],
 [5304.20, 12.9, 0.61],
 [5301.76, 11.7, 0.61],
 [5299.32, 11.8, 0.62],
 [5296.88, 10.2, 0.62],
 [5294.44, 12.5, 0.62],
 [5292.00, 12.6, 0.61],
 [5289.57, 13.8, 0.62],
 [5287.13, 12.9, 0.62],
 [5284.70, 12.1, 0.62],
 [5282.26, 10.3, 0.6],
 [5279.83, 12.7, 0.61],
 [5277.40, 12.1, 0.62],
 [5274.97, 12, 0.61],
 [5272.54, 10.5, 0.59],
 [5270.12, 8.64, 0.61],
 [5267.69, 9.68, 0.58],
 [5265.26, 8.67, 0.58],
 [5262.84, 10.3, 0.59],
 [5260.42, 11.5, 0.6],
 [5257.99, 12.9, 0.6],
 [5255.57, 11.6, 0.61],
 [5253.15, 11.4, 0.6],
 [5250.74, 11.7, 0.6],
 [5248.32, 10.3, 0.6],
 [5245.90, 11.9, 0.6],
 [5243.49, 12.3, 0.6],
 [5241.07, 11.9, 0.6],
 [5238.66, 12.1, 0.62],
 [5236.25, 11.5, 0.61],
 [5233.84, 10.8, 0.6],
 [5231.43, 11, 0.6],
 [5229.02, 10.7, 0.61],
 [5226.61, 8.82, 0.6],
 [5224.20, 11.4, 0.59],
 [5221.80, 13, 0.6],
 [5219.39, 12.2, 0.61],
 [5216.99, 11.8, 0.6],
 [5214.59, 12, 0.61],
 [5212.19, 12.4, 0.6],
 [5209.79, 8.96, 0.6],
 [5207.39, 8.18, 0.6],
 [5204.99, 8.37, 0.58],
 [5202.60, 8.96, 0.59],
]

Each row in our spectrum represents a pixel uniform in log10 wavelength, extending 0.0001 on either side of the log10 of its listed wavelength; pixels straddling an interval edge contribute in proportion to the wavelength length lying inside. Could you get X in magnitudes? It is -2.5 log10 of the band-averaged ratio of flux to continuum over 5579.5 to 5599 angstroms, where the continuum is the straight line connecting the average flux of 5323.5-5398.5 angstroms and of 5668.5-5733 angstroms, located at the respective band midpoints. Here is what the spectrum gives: 0.08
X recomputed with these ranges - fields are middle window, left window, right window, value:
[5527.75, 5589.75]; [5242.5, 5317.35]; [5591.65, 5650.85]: 0.03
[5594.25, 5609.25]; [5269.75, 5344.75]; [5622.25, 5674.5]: 0.05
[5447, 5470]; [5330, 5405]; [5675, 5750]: 0.00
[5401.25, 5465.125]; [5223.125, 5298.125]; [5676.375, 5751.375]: 0.01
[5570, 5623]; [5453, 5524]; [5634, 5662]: 0.03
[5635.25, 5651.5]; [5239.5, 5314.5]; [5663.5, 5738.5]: 0.02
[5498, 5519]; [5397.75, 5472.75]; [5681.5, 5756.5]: 0.04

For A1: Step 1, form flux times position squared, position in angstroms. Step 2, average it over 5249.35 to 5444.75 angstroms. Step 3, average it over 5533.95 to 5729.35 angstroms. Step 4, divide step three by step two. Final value 1.2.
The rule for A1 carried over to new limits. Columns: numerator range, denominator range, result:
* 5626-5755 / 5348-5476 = 1.16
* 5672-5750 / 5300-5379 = 1.23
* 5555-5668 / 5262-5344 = 1.17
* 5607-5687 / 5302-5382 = 1.19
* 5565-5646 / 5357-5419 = 1.10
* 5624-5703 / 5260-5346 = 1.24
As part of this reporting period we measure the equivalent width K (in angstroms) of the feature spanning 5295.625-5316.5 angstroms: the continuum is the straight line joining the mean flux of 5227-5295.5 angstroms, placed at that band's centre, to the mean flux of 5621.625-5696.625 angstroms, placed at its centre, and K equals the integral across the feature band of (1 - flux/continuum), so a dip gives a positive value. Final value -0.8 angstroms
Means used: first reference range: 11.4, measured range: 12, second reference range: 12.4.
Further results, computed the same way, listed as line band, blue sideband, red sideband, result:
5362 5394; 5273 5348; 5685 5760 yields 0.2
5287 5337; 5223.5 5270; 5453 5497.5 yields -2.0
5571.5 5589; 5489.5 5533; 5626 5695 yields 1.1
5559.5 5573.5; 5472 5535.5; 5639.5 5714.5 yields 0.5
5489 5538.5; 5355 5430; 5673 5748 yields 1.1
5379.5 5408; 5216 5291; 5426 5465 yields -0.4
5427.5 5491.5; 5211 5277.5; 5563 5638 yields -1.4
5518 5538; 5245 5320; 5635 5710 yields 0.6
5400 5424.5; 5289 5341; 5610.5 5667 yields 0.6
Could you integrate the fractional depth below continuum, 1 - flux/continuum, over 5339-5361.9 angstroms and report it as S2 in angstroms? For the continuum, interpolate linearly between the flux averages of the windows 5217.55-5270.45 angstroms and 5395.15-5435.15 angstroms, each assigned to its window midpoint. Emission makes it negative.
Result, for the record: -0.9 angstroms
